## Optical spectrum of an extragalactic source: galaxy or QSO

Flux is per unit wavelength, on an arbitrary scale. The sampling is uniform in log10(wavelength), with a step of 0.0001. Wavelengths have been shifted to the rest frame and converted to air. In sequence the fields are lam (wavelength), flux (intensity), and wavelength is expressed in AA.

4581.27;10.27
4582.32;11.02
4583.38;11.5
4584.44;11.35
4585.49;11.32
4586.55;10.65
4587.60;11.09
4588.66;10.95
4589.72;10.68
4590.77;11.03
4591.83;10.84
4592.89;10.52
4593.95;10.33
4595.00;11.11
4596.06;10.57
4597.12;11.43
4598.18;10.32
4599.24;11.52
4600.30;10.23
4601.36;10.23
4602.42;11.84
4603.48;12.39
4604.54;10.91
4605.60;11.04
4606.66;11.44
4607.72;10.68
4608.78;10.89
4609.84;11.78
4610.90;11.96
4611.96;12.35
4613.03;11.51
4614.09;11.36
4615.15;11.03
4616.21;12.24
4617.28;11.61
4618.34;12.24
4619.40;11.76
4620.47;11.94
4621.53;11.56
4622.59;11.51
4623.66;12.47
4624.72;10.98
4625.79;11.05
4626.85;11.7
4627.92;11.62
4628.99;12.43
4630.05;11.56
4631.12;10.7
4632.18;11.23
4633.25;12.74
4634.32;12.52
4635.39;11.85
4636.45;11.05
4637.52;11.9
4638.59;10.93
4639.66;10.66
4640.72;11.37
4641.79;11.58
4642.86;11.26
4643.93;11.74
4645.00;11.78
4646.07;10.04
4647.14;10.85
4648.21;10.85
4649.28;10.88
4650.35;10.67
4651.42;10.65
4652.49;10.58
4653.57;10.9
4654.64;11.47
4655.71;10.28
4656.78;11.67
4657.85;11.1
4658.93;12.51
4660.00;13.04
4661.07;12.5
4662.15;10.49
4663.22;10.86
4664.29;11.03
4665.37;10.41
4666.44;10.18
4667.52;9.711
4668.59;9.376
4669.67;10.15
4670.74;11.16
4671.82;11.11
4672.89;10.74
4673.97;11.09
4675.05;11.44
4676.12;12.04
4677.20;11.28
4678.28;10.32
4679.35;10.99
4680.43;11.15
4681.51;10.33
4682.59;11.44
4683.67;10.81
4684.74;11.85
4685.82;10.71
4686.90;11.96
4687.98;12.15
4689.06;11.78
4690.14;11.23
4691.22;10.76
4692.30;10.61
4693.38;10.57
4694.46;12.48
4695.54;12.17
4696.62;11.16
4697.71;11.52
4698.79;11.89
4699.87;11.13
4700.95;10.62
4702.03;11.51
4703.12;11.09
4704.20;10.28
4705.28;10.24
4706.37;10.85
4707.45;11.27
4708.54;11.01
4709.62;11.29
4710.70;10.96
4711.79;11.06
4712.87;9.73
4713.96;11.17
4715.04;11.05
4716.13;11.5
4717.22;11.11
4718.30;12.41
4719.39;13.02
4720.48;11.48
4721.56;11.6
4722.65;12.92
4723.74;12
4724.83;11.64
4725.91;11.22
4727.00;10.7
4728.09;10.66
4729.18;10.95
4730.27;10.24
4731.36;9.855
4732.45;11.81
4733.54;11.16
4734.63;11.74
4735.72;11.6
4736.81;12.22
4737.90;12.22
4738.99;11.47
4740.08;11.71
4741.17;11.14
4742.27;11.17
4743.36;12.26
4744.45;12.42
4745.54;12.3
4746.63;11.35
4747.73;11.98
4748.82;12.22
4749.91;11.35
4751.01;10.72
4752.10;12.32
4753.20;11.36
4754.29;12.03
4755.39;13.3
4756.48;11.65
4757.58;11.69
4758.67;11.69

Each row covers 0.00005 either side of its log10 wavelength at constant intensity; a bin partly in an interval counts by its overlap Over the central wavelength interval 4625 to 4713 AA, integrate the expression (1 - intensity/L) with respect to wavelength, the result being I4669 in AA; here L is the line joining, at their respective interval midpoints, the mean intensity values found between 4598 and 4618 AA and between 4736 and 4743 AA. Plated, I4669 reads 2.5 AA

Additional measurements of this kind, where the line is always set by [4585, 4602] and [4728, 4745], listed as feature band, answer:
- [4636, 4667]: -0.2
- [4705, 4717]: 0.4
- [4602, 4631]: -1.9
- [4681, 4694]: 0.0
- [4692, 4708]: 0.2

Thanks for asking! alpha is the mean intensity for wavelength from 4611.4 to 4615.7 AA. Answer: 11.6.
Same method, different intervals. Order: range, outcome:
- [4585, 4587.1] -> 11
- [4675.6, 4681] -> 11.1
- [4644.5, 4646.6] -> 10.9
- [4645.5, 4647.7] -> 10.5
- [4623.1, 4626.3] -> 11.5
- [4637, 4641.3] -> 11.2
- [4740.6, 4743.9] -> 11.5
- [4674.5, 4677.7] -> 11.6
